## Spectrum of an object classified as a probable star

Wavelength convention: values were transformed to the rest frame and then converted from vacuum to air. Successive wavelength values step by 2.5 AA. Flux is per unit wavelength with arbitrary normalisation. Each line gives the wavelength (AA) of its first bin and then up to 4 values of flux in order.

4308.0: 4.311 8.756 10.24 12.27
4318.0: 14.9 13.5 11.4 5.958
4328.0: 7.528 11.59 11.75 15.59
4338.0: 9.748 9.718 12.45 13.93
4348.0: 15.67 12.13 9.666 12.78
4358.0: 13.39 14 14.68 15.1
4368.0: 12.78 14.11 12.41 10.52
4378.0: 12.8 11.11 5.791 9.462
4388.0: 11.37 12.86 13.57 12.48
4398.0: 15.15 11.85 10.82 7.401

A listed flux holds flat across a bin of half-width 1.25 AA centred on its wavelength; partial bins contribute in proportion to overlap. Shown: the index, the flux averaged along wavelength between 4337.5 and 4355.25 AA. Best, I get 12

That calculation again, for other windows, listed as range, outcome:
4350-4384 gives 12.3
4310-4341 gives 11.1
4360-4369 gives 14.2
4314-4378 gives 12.3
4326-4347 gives 11.4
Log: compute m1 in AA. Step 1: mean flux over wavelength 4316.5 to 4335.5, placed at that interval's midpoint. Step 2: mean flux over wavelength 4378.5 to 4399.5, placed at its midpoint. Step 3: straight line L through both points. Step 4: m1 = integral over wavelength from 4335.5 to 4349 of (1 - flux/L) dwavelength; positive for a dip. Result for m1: -1.4 AA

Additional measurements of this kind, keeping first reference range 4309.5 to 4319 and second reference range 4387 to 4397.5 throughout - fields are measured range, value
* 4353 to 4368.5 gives -1.55 AA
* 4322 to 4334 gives 2.23 AA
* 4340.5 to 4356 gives -0.58 AA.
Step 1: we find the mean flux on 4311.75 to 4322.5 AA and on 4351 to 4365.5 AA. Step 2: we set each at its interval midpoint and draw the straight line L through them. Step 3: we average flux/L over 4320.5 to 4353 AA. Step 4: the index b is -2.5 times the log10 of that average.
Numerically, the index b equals 0.12 mag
